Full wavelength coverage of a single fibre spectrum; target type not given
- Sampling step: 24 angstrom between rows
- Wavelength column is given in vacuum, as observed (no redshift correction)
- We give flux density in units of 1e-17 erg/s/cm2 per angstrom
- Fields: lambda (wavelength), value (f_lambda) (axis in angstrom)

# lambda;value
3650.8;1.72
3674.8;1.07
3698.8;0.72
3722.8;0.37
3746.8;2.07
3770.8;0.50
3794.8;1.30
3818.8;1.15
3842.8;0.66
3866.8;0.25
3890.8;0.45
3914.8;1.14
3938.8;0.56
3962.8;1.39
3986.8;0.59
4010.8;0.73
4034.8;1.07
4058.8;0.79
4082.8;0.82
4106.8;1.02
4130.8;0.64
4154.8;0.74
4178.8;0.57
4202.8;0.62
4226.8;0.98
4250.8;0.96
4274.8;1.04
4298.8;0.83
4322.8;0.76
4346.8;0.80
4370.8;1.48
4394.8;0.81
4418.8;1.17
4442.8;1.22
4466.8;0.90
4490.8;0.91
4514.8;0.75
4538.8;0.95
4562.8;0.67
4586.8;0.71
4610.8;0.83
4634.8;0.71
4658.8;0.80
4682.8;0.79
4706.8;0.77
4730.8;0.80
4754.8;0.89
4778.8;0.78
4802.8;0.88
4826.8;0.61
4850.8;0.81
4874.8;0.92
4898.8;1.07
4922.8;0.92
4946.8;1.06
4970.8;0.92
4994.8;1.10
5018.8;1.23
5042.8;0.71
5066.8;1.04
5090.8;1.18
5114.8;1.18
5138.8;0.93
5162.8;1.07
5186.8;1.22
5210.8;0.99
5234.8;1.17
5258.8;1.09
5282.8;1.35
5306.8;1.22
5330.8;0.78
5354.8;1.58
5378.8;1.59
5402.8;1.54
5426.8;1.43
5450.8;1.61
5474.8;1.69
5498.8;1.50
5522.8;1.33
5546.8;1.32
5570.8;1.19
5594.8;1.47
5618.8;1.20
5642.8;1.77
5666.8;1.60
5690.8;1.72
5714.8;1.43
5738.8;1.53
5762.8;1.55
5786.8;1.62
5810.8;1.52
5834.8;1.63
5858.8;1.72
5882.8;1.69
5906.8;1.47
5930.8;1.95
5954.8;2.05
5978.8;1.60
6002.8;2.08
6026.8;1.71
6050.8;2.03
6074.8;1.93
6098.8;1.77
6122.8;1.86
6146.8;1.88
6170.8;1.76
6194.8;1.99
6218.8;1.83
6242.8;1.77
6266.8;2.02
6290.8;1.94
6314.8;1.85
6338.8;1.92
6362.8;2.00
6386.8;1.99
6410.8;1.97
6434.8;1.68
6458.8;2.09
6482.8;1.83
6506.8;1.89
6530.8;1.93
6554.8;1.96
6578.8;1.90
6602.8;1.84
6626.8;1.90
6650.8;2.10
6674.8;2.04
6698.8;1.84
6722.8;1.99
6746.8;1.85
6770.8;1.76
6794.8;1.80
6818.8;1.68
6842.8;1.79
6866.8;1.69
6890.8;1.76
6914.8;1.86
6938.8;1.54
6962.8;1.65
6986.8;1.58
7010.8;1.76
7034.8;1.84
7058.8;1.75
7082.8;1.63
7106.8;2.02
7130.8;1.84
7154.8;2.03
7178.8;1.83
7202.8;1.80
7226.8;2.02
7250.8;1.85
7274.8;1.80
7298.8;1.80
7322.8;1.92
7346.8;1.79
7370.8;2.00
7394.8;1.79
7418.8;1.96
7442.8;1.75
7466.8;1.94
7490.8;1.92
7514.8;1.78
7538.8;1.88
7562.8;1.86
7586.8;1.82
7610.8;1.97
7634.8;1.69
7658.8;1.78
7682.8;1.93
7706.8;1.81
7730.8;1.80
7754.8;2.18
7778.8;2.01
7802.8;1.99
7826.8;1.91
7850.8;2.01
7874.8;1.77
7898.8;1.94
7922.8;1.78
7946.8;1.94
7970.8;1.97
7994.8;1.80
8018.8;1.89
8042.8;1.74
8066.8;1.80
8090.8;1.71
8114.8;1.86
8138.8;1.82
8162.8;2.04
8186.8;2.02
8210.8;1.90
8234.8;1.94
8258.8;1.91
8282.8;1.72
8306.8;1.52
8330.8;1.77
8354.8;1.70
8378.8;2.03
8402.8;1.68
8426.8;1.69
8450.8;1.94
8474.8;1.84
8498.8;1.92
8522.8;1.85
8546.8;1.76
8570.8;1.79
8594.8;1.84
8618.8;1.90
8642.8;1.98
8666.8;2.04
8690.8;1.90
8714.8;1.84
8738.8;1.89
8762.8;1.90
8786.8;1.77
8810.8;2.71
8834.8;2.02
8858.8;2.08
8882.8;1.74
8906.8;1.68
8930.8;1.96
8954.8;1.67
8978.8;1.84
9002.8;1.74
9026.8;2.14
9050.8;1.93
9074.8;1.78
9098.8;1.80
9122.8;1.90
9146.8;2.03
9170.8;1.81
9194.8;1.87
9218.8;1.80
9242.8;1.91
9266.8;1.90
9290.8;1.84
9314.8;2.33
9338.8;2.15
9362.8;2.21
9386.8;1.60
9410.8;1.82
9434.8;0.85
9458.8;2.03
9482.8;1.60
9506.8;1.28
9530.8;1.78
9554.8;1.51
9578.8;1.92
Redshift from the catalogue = 0.343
